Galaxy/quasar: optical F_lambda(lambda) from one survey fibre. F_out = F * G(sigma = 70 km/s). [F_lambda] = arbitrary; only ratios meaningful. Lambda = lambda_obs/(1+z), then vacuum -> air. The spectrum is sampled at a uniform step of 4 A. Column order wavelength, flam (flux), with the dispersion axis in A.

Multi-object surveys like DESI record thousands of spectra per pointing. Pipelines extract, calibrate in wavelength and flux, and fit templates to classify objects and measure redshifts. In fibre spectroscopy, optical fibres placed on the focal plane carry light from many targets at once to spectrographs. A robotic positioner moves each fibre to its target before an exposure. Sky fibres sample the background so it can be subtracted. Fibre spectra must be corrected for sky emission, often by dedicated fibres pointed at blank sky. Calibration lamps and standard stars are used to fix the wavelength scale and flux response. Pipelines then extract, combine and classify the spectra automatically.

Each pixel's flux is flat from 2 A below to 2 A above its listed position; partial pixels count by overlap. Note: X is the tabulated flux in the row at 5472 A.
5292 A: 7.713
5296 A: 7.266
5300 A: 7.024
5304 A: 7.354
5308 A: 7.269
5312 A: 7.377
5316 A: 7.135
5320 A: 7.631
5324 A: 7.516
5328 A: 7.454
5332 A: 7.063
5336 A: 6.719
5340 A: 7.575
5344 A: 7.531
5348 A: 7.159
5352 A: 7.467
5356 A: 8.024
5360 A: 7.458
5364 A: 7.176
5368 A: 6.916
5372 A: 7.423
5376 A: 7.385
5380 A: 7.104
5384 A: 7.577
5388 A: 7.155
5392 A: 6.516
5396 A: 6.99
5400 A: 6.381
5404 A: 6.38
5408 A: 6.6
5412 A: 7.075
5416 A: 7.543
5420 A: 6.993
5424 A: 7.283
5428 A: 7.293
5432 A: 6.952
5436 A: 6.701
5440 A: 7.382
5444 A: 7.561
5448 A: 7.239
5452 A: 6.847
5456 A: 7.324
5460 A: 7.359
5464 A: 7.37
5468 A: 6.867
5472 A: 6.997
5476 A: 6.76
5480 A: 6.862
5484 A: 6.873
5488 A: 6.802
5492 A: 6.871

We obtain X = 6.997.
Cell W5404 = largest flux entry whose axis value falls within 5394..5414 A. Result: 7.075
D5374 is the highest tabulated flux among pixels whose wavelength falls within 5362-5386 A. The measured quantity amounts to 7.577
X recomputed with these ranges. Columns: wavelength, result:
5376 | 7.385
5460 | 7.359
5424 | 7.283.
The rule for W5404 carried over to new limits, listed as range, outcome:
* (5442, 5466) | 7.561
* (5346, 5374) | 8.024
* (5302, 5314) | 7.377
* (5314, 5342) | 7.631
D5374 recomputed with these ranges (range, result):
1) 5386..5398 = 7.155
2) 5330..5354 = 7.575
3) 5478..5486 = 6.873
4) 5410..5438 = 7.543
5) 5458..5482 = 7.37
